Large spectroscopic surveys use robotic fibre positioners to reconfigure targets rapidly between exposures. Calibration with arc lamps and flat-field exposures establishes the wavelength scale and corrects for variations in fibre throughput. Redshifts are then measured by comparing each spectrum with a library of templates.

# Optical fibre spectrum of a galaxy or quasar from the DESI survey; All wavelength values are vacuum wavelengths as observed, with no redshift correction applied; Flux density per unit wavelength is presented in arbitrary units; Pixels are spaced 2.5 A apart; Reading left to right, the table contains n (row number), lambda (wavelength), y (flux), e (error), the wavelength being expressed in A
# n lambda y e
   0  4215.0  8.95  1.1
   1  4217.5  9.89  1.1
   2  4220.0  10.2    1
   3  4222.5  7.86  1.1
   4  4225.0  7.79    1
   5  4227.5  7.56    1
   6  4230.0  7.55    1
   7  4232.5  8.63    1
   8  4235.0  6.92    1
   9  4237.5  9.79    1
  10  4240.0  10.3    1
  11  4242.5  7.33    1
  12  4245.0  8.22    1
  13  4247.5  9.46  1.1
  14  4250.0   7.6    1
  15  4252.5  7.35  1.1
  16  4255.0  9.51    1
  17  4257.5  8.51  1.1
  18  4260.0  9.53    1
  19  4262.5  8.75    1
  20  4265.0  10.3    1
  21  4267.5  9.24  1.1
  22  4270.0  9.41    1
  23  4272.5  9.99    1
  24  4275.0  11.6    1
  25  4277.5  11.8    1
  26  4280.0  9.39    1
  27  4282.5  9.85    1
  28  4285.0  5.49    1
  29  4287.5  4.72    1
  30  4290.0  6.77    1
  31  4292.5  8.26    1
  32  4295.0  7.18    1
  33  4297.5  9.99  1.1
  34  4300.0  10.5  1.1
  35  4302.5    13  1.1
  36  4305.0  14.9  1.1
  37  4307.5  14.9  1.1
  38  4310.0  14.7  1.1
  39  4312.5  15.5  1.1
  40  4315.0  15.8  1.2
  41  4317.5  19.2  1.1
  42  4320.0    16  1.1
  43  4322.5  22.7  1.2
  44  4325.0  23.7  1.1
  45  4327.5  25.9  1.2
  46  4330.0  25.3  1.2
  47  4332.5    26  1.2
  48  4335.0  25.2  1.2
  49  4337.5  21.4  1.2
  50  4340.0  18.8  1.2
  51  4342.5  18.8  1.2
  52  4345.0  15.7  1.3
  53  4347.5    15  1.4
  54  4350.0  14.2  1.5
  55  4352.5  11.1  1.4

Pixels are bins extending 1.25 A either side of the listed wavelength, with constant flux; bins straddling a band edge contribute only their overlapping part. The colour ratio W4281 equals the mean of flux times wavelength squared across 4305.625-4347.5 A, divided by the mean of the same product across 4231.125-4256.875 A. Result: 2.41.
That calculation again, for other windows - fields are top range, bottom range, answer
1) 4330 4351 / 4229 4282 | 2.26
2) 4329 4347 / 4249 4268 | 2.49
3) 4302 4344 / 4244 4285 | 2.17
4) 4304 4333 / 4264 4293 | 2.23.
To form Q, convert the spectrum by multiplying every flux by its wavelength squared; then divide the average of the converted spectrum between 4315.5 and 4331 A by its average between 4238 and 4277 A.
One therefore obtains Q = 2.44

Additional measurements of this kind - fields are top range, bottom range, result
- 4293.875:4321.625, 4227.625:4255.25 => 1.72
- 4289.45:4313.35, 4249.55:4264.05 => 1.38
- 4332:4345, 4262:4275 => 2.24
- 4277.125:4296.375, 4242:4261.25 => 0.93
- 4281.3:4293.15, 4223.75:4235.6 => 0.92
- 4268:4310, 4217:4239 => 1.22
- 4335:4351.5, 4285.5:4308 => 1.87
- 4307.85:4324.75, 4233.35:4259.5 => 2.13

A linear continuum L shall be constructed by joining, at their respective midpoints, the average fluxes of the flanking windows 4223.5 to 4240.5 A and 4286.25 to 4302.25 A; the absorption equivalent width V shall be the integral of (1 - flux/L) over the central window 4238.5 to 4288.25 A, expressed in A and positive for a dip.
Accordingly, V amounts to -4.33 A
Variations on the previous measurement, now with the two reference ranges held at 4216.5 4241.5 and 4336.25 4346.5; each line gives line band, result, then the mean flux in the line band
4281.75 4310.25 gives 9.4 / 9.86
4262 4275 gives 2.5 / 9.78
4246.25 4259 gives 2.6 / 8.51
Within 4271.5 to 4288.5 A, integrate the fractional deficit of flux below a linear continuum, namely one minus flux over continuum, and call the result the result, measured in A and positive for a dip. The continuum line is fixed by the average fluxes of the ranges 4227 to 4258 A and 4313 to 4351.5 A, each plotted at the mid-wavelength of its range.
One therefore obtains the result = 5.3 A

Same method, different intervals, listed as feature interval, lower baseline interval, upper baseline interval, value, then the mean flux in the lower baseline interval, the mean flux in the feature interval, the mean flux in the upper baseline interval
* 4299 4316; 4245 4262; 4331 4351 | 1.3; 8.63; 14.2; 19.5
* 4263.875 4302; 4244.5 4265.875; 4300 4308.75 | 7.9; 8.8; 9.04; 13.7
